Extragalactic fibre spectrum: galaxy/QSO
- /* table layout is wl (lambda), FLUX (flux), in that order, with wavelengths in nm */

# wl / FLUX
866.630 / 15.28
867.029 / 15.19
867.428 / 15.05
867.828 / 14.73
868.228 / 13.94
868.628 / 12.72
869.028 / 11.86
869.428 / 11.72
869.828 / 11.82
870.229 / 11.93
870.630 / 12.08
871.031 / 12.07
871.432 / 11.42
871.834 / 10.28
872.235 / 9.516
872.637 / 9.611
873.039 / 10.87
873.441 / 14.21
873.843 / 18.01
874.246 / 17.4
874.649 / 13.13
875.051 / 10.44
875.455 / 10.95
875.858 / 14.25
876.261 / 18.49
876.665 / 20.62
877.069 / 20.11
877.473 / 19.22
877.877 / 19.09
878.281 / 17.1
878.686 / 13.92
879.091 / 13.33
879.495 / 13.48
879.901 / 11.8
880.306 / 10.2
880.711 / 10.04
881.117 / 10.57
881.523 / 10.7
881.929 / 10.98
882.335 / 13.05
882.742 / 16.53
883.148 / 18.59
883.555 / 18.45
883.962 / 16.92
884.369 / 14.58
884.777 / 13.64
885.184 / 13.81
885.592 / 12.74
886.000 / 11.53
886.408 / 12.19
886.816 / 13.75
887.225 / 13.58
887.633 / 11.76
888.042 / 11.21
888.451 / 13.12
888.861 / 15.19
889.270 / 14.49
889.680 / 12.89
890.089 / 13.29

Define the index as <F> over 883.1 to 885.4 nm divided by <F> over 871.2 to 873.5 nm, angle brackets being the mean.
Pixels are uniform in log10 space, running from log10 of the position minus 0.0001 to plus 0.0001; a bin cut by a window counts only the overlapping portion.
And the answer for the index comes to 1.46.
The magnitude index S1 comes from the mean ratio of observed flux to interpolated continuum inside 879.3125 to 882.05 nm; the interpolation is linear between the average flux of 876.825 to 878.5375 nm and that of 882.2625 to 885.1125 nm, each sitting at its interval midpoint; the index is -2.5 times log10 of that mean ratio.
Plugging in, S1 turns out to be 0.49 mag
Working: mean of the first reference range 18.8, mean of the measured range 11.1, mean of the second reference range 16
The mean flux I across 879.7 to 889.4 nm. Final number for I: 13.3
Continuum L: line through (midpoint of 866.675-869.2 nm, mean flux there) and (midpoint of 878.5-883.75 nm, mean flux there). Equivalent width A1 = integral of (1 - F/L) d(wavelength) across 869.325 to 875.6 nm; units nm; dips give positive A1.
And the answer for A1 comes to 0.68 nm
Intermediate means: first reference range 14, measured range 12.2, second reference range 13.2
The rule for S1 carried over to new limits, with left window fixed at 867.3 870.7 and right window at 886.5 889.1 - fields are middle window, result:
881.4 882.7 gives 0.07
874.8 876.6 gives -0.09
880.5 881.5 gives 0.24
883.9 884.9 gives -0.14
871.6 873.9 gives 0.11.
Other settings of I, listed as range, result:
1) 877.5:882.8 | 13.2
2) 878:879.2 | 15.2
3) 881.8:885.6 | 15.1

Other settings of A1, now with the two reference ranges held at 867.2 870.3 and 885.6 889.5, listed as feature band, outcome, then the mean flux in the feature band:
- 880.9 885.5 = -0.47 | 14.3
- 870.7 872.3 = 0.24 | 11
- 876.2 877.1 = -0.47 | 19.9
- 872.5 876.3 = -0.17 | 13.6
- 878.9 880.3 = 0.05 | 12.5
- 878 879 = -0.20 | 15.5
